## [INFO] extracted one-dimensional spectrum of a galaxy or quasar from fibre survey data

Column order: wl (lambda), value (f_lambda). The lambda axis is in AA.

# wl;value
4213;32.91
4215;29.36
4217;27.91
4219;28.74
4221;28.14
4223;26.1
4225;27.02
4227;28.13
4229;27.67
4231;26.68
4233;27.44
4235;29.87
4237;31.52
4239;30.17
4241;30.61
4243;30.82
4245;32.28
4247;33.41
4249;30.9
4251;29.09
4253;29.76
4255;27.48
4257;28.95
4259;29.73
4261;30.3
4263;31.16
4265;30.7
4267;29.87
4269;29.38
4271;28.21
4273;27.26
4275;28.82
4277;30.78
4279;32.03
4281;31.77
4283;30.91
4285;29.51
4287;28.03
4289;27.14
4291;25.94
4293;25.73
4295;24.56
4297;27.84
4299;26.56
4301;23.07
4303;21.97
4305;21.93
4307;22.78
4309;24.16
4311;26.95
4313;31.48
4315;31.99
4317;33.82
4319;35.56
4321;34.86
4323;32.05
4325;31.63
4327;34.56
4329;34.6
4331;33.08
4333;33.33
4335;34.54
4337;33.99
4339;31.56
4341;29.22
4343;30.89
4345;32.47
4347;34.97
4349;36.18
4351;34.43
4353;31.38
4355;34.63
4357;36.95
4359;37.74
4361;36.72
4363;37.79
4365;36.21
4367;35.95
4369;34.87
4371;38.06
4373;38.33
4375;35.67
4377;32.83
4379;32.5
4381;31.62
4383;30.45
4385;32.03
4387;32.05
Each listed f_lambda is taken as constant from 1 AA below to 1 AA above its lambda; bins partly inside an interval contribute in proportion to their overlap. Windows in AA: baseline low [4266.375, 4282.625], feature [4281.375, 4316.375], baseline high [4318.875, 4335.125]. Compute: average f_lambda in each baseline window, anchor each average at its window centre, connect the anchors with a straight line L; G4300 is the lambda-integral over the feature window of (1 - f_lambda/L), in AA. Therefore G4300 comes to 5.4 AA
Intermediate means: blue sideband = 29.8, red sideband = 33.7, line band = 26.7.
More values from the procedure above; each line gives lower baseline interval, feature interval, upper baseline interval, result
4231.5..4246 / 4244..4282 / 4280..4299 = -1.3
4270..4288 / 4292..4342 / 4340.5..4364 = 4.1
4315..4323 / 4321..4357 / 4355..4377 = 1.9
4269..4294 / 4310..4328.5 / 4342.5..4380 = -0.4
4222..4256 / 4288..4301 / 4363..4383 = 2.3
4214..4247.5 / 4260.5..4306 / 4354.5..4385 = 5.0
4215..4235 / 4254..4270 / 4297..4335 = -0.6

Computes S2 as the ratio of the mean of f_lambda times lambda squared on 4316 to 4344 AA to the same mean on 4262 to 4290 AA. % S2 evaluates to 1.14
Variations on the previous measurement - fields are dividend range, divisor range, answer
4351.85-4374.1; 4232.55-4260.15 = 1.27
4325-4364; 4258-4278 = 1.19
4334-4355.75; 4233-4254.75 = 1.13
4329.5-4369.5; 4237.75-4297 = 1.21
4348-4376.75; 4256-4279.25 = 1.27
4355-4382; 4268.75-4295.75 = 1.30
